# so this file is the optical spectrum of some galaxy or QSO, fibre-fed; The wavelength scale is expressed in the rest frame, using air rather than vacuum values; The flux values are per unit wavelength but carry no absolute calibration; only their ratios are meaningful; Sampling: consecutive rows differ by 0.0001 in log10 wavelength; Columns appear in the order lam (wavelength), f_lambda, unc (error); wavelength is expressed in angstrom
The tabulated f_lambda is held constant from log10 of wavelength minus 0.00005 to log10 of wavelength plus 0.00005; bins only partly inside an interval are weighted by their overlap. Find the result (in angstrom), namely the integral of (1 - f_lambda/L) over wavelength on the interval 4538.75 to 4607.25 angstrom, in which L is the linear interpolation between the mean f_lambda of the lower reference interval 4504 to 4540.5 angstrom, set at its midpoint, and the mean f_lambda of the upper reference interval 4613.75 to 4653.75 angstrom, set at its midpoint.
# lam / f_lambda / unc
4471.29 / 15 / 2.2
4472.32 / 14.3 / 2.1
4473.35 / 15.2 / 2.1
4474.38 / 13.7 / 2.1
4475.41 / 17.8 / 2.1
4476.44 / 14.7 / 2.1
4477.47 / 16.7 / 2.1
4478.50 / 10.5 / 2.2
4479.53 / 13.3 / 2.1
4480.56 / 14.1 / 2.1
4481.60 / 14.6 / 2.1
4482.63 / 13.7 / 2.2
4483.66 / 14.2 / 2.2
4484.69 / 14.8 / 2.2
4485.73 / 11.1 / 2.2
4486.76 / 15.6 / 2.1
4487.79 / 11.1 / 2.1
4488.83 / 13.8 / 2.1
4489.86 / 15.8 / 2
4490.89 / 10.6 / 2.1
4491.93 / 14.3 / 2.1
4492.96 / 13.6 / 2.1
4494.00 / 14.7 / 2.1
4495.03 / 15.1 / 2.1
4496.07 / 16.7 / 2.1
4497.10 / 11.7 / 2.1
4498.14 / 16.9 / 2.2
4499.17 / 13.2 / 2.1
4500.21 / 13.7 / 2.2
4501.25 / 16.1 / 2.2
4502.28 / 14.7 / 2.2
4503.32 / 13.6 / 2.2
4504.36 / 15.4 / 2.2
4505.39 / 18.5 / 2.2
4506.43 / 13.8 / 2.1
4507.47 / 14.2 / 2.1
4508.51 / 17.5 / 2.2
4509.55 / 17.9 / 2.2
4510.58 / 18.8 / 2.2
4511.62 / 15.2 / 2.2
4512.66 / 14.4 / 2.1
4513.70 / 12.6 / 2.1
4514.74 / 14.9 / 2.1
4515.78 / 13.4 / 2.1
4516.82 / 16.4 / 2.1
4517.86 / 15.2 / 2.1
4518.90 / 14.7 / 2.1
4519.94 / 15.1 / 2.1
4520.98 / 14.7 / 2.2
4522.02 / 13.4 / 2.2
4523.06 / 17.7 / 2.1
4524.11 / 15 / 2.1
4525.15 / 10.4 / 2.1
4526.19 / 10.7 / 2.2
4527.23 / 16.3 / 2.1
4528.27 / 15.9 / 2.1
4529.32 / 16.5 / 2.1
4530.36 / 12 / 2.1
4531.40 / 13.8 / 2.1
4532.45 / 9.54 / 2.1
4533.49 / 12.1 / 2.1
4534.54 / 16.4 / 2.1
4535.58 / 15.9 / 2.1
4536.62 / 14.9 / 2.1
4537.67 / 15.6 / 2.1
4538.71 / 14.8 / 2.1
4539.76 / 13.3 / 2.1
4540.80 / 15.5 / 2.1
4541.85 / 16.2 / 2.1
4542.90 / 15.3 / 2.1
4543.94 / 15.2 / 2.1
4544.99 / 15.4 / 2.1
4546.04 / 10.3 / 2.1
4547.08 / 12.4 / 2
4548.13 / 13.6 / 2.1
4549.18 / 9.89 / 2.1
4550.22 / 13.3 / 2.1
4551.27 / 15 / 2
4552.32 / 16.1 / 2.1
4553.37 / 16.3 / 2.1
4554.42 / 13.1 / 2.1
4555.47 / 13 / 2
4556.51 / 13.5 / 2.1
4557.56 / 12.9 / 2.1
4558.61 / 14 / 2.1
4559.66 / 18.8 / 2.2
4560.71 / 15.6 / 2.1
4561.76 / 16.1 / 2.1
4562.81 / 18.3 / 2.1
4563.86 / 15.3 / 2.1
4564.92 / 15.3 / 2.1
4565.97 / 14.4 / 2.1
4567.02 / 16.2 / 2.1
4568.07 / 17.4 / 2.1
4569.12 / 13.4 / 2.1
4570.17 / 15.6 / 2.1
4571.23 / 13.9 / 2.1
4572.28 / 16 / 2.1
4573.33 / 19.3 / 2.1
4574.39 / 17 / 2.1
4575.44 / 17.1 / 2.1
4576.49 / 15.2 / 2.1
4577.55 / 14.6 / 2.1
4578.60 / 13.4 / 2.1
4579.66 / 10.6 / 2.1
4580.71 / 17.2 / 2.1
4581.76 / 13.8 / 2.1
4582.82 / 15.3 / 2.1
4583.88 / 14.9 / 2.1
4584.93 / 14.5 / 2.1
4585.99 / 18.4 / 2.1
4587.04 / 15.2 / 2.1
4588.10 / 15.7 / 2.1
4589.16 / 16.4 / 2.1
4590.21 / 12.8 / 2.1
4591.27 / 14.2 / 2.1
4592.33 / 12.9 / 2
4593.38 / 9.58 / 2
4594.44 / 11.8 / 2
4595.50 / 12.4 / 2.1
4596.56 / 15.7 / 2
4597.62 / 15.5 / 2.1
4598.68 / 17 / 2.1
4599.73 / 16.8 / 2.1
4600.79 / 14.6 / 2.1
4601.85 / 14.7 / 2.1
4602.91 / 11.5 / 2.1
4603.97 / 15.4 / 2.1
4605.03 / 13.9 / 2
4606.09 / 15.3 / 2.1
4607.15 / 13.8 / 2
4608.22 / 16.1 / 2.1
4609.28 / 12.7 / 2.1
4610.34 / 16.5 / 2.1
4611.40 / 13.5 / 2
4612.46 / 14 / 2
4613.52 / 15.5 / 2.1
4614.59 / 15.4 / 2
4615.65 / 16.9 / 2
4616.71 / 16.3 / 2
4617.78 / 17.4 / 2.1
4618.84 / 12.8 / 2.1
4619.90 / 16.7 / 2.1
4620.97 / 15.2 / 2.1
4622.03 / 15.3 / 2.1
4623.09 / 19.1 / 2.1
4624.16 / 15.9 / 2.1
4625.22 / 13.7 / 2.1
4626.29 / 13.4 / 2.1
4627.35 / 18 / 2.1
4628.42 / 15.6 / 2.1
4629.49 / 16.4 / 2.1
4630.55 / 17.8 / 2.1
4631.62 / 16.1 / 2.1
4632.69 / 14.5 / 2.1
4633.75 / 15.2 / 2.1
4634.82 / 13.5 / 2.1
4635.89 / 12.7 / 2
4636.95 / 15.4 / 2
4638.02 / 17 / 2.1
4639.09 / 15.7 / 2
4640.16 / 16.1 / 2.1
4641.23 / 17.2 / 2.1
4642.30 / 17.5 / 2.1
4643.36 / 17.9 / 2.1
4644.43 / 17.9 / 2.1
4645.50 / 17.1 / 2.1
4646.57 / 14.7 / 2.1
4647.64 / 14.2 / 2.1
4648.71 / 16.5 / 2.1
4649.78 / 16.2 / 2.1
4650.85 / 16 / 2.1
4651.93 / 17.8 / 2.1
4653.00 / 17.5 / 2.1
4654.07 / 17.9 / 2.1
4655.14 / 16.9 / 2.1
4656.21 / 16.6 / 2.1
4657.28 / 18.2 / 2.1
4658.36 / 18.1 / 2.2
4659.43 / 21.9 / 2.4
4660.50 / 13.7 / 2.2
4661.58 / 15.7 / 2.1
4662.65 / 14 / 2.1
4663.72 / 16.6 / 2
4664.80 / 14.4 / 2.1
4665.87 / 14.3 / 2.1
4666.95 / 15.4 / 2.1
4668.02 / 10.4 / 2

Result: 2.7 angstrom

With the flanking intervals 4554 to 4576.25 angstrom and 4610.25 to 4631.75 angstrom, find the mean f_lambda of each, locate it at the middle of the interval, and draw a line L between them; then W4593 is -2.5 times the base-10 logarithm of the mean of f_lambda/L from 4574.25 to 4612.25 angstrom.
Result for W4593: 0.077 mag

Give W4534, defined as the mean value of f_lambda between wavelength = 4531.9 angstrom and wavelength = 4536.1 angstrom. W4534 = 13.5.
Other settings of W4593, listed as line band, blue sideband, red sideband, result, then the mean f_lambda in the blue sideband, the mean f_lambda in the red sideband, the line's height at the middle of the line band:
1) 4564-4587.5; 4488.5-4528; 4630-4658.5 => 0.01 mag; 14.8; 16.4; 15.6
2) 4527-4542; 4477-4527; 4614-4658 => 0.03 mag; 14.5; 16.2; 14.9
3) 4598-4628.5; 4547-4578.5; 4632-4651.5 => 0.02 mag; 15.1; 15.9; 15.6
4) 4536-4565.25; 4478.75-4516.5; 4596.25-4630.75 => 0.02 mag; 14.5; 15.4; 14.9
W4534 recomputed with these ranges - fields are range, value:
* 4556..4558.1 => 13.2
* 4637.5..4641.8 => 16.5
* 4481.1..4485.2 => 14.3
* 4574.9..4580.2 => 14.2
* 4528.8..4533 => 13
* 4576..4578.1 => 14.9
